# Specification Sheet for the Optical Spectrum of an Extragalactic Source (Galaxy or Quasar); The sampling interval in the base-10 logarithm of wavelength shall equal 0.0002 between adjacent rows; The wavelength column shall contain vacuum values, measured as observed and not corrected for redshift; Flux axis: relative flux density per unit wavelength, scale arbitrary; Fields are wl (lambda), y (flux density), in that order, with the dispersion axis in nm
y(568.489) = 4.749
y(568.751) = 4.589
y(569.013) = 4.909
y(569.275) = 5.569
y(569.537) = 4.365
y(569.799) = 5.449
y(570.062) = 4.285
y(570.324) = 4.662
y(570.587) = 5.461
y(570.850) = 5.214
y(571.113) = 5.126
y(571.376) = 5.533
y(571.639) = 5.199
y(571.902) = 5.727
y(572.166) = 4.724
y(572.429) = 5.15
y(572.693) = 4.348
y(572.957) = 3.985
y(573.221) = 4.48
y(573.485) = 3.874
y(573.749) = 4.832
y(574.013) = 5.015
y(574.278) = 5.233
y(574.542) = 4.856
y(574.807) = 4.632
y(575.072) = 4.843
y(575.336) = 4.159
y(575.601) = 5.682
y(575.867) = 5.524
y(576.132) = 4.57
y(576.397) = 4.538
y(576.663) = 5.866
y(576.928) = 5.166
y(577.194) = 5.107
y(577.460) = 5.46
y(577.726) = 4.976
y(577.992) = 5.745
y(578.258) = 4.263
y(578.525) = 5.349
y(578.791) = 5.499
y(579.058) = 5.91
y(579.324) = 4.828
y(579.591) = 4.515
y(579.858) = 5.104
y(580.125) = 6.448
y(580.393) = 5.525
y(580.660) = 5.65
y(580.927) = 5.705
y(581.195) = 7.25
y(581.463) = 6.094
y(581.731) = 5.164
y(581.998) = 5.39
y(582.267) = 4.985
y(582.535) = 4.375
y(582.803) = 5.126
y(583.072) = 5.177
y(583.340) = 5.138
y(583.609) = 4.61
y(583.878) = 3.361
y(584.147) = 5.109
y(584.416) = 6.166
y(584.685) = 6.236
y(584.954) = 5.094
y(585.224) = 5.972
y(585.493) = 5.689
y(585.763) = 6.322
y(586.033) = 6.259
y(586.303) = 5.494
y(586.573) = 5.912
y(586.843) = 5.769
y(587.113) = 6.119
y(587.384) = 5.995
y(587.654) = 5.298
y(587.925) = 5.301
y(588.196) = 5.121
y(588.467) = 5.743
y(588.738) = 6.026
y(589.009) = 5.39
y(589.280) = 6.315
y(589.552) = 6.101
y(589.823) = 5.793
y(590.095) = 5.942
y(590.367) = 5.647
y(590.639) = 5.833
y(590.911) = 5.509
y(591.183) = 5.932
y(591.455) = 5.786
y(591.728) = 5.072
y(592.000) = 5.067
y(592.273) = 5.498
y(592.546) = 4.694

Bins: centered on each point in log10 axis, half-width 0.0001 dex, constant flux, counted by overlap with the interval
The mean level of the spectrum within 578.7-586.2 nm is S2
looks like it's 5.45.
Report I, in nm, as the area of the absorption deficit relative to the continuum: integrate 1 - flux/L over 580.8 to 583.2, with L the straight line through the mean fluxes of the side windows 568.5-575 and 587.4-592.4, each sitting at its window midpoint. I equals -0.08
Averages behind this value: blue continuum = 4.88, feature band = 5.47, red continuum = 5.64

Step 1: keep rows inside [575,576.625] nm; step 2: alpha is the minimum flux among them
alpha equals 4.159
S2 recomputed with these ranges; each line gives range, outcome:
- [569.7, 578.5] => 4.96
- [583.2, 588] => 5.55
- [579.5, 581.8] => 5.75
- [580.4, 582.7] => 5.57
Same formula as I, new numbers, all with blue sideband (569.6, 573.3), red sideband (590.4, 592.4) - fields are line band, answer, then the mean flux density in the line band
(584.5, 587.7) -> -0.29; 5.87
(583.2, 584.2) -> 0.15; 4.51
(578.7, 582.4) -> -0.26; 5.58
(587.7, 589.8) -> -0.09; 5.7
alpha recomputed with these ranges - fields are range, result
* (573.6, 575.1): 4.632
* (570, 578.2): 3.874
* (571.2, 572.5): 4.724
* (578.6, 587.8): 3.361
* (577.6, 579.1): 4.263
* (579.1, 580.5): 4.515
